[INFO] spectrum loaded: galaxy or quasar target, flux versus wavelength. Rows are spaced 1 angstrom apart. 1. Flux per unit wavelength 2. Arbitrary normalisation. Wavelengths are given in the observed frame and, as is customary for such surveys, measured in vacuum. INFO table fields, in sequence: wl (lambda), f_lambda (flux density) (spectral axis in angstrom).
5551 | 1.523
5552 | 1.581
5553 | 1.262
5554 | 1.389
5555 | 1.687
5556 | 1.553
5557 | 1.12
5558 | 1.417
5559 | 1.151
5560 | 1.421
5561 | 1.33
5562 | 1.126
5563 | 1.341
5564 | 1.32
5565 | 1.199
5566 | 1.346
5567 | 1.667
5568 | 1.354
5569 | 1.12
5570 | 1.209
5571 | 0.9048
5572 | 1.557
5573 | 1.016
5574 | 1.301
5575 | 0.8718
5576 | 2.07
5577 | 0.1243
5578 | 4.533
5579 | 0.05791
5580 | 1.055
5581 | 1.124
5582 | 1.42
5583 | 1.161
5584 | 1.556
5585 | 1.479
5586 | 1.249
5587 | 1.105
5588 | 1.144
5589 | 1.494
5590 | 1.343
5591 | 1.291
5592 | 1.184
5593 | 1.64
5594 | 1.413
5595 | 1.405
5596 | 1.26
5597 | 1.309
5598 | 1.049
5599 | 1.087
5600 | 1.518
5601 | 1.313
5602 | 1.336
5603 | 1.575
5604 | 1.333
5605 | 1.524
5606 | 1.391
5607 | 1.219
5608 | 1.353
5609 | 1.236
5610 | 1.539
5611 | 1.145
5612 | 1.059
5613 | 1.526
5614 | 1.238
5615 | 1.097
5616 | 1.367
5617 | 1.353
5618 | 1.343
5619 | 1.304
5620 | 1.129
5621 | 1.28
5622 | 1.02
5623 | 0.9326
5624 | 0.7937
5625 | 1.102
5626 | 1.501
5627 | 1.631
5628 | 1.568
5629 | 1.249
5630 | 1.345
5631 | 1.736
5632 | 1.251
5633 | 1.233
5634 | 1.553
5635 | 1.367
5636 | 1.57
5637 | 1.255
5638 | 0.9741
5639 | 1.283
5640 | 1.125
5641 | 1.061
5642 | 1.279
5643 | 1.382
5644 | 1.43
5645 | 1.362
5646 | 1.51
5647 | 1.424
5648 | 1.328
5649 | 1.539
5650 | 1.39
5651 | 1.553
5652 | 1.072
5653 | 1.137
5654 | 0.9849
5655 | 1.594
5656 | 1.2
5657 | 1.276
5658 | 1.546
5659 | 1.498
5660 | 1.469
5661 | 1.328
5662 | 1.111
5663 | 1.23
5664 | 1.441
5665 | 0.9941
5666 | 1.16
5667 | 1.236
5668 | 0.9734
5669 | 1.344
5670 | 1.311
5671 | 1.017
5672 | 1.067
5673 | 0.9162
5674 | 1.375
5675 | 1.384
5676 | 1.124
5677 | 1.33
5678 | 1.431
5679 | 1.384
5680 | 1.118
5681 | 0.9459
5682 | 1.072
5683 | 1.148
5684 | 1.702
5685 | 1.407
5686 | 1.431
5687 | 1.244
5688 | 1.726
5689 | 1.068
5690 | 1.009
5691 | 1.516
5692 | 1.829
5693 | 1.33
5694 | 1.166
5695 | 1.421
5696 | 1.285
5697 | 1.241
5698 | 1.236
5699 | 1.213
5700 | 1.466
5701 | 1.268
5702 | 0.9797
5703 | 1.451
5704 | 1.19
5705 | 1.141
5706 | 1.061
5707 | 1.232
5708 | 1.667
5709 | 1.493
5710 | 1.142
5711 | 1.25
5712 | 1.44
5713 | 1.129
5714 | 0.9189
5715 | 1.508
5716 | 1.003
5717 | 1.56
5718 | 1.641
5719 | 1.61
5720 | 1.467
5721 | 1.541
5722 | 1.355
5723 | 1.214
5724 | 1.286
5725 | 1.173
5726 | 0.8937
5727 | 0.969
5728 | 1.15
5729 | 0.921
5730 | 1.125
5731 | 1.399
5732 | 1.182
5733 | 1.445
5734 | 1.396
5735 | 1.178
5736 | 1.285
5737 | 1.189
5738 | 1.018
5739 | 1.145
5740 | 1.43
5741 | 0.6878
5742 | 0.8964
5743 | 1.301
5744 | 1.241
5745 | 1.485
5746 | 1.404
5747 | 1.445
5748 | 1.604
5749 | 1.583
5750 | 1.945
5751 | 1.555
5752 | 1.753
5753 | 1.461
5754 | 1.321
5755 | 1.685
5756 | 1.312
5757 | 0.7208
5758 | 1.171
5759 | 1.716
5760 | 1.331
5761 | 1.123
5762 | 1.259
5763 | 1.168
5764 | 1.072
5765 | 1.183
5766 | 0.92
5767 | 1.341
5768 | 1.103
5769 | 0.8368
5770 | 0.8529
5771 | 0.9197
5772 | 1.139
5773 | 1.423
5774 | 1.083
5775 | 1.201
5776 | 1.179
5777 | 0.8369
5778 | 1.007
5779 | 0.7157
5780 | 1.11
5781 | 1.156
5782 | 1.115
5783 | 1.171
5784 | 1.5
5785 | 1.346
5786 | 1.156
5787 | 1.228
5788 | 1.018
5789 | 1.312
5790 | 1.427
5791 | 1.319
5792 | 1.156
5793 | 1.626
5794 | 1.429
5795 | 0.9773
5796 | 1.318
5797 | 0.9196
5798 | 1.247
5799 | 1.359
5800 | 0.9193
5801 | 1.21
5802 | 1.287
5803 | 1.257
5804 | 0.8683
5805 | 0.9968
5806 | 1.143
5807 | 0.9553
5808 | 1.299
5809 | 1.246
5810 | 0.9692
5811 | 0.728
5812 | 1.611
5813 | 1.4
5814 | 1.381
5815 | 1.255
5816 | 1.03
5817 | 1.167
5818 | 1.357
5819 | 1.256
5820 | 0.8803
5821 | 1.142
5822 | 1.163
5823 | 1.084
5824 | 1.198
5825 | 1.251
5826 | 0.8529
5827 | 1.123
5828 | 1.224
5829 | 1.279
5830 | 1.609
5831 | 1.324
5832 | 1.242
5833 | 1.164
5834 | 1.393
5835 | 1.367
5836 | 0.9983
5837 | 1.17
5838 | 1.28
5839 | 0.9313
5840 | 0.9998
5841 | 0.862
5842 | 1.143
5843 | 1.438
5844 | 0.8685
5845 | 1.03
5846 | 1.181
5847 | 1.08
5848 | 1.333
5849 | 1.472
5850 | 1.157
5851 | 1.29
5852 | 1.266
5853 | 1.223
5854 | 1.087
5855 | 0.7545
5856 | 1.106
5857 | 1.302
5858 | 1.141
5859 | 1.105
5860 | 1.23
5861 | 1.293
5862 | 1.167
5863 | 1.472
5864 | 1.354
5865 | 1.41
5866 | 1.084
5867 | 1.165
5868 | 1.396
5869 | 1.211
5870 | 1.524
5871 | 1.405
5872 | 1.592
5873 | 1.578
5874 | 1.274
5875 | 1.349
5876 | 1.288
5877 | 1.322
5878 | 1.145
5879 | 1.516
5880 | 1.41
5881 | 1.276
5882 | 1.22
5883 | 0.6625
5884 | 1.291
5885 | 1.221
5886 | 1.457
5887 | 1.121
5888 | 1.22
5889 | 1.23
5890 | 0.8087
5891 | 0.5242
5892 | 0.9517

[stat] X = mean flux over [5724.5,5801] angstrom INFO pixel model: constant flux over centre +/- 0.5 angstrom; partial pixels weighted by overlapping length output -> 1.22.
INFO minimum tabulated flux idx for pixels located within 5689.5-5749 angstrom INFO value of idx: 0.6878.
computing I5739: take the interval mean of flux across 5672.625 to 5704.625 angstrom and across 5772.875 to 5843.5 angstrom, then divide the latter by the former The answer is 0.91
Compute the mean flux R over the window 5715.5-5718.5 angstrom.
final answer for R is 1.4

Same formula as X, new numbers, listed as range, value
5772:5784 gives 1.11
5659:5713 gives 1.27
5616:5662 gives 1.32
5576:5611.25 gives 1.35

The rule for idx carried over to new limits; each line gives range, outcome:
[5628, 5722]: 0.9162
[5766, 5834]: 0.7157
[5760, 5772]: 0.8368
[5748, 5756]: 1.312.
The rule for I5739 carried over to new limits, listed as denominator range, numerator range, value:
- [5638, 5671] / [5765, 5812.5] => 0.89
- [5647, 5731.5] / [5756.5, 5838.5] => 0.92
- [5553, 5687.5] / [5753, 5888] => 0.92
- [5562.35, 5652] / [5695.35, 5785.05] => 0.94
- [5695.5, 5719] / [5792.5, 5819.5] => 0.92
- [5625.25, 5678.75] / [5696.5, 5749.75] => 0.97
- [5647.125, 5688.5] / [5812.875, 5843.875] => 0.92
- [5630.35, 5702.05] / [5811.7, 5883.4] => 0.94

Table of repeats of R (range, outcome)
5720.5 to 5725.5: 1.31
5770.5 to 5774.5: 1.14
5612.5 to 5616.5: 1.31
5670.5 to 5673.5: 1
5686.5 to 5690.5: 1.26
